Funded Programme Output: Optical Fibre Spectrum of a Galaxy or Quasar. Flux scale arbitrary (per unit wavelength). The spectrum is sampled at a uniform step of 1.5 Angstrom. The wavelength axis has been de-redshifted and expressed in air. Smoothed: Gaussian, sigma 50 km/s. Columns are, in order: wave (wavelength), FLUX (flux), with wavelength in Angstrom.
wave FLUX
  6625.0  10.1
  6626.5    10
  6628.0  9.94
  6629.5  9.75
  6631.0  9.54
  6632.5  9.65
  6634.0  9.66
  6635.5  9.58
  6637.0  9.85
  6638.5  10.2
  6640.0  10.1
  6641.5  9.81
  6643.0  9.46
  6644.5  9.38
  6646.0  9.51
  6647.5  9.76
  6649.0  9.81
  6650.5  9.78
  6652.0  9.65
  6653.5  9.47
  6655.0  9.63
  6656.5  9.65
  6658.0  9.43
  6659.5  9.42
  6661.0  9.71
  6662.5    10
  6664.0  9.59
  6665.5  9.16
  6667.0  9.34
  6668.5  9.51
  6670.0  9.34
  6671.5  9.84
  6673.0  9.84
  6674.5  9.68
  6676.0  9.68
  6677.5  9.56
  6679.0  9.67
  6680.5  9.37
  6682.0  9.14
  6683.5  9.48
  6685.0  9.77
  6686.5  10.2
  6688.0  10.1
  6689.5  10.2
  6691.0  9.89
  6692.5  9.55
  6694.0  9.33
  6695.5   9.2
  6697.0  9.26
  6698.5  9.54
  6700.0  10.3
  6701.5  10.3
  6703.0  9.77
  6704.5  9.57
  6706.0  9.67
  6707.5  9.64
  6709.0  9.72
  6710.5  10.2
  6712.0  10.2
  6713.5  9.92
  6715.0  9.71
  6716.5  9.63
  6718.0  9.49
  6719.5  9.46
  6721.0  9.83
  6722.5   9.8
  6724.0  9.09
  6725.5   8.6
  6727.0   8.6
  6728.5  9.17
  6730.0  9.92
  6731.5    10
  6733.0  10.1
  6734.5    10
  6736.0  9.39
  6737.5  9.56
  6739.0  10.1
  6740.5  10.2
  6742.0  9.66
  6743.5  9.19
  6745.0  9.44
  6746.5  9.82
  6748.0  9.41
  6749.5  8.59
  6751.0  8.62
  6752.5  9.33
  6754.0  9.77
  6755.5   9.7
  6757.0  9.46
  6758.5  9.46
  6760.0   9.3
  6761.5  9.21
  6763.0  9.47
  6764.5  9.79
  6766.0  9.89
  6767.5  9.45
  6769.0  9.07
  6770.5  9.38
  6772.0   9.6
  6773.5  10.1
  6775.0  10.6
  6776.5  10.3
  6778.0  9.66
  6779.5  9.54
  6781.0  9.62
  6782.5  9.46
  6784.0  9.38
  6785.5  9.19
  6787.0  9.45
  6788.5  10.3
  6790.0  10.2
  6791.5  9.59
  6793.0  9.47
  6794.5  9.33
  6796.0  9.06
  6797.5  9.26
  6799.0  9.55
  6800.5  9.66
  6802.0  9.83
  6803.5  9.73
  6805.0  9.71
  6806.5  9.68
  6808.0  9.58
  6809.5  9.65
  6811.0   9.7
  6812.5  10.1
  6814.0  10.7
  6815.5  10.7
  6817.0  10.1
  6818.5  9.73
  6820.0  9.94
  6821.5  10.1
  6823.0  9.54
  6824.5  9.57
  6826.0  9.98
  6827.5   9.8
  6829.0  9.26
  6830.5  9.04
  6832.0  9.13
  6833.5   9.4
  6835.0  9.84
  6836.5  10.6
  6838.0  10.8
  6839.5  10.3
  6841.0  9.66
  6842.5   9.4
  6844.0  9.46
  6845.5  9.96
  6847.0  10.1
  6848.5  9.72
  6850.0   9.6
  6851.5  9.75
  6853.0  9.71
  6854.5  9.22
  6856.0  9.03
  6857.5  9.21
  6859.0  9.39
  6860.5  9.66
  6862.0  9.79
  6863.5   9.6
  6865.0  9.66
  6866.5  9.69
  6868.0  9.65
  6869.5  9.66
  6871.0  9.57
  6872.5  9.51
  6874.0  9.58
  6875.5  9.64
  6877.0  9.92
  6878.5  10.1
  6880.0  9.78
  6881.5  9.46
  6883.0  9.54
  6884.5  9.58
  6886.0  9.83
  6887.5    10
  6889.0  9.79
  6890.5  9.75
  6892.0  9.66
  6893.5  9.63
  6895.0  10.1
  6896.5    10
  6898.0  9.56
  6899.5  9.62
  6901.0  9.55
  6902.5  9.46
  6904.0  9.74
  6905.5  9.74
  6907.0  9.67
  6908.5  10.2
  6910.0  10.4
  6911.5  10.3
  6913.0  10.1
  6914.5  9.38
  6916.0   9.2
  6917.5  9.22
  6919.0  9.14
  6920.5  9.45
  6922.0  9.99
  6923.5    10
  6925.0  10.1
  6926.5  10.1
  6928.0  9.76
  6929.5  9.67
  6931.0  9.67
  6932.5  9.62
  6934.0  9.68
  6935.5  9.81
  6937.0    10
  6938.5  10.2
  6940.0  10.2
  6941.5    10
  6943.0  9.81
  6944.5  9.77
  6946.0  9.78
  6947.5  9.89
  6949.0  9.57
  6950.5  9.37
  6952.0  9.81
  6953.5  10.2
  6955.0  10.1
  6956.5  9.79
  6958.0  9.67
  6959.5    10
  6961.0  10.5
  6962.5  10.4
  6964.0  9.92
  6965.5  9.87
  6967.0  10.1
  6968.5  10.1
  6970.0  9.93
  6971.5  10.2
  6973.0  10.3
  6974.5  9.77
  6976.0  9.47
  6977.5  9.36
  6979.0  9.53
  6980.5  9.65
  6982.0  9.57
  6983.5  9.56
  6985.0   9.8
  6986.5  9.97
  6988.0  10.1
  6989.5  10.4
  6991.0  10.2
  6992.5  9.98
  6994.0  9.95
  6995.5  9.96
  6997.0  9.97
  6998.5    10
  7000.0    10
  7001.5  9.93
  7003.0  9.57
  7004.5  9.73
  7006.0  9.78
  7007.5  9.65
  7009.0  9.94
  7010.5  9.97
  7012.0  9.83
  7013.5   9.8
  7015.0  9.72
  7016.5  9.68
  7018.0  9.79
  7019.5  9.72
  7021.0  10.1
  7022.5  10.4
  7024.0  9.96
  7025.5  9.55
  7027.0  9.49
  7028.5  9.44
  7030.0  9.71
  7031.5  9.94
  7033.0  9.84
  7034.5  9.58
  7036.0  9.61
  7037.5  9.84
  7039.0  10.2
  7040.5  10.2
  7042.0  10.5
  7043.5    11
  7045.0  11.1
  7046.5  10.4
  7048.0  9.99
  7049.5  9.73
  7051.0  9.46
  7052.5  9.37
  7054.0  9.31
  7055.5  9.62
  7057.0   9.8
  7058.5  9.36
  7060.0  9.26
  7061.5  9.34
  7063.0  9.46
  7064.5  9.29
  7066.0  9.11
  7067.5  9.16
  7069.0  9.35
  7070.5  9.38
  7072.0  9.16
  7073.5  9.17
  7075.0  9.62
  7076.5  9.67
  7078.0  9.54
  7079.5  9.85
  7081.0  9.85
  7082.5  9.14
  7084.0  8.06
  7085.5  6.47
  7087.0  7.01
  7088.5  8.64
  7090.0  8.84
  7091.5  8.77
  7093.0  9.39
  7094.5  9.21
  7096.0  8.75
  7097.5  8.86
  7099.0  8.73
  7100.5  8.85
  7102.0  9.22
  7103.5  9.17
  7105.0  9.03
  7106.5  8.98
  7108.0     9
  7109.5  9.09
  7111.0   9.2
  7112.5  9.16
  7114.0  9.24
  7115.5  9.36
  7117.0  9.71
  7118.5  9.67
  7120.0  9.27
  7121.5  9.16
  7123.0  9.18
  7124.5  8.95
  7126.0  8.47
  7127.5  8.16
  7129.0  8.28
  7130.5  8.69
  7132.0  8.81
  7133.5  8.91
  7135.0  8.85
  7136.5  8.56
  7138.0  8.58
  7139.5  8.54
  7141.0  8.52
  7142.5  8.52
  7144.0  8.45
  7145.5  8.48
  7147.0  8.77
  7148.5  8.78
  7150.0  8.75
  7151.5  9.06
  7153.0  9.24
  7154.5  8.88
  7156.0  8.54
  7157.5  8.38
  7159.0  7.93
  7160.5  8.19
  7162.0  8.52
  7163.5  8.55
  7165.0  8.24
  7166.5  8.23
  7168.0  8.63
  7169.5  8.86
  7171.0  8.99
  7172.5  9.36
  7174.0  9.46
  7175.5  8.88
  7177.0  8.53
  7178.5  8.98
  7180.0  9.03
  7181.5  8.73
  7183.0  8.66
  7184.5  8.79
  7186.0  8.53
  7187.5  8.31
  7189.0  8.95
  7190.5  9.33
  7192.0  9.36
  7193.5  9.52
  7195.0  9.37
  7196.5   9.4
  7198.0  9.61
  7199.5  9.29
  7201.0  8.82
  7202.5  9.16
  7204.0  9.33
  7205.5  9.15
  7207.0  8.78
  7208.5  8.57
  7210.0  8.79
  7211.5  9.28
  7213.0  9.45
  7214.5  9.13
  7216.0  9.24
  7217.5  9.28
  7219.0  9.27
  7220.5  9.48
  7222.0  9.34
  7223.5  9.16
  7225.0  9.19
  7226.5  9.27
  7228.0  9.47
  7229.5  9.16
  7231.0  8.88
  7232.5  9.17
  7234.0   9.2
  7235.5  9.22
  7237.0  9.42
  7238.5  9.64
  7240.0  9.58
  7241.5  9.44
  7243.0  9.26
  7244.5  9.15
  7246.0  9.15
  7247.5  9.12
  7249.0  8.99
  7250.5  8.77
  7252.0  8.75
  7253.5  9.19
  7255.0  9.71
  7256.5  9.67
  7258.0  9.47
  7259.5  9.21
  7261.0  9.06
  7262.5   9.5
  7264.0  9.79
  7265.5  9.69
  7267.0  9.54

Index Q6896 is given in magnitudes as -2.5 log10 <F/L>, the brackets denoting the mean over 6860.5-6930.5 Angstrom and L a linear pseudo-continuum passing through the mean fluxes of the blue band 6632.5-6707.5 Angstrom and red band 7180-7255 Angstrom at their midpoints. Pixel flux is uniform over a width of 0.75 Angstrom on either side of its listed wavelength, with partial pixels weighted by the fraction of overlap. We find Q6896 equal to -0.03 mag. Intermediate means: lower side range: 9.67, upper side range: 9.15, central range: 9.73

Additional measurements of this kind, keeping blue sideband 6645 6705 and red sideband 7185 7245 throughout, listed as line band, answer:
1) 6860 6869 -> -0.02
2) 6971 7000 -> -0.06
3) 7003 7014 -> -0.05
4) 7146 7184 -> 0.06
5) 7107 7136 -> 0.03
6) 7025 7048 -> -0.08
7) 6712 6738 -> 0.00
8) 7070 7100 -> 0.05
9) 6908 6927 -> -0.04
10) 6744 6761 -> 0.03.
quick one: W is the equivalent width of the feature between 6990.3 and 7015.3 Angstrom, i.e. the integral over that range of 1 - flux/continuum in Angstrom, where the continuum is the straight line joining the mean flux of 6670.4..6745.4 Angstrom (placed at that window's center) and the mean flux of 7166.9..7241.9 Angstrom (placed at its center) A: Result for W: -1.44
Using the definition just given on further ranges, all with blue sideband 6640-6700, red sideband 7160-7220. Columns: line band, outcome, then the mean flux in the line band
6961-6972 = -1.01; 10.1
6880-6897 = -0.74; 9.76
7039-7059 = -1.87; 10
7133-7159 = 1.02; 8.67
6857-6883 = -0.75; 9.64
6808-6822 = -0.91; 10.1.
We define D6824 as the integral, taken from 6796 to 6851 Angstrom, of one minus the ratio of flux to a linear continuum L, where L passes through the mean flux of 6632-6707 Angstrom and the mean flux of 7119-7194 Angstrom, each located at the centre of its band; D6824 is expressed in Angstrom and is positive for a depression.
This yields -2.4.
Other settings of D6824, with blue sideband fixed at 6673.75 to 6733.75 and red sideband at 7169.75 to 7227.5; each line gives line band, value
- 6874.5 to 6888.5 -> -0.4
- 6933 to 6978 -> -2.6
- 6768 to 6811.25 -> -0.4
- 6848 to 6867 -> -0.1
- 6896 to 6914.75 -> -0.8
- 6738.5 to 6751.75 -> 0.2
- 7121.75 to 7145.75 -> 1.4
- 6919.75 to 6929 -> -0.5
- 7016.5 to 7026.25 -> -0.6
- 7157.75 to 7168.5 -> 1.0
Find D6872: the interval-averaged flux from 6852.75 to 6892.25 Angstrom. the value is 9.63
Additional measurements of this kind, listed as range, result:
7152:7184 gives 8.71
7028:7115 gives 9.34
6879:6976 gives 9.83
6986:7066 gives 9.85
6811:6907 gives 9.74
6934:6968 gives 9.94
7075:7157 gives 8.87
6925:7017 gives 9.88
